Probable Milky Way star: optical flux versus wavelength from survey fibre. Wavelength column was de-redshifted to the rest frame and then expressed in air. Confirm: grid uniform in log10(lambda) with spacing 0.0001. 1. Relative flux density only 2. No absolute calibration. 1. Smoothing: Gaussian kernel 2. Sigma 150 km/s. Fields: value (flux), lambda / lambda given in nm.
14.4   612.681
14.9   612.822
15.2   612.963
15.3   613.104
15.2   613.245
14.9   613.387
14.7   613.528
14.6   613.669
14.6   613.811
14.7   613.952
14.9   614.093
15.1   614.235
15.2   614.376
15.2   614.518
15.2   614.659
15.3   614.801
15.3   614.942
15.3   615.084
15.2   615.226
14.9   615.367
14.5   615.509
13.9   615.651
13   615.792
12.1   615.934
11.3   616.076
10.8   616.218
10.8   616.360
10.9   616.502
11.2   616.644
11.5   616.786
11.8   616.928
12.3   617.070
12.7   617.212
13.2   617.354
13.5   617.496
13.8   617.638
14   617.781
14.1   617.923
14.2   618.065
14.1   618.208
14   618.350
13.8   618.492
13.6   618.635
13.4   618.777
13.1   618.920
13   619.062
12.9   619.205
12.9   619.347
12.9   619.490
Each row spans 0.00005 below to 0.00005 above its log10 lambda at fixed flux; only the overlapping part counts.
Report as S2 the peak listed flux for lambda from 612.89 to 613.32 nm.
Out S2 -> 15.3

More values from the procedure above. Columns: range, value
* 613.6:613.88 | 14.6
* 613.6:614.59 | 15.2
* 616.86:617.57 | 13.5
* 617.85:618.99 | 14.2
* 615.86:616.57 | 12.1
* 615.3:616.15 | 14.9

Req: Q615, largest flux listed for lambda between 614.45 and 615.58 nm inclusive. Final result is 15.3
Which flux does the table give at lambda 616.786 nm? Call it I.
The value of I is 11.5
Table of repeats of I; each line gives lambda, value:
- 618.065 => 14.2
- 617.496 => 13.5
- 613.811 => 14.6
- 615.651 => 13.9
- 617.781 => 14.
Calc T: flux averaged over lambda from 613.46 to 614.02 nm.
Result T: 14.6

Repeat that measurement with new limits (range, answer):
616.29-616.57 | 10.8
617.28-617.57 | 13.4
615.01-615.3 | 15.2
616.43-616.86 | 11.2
